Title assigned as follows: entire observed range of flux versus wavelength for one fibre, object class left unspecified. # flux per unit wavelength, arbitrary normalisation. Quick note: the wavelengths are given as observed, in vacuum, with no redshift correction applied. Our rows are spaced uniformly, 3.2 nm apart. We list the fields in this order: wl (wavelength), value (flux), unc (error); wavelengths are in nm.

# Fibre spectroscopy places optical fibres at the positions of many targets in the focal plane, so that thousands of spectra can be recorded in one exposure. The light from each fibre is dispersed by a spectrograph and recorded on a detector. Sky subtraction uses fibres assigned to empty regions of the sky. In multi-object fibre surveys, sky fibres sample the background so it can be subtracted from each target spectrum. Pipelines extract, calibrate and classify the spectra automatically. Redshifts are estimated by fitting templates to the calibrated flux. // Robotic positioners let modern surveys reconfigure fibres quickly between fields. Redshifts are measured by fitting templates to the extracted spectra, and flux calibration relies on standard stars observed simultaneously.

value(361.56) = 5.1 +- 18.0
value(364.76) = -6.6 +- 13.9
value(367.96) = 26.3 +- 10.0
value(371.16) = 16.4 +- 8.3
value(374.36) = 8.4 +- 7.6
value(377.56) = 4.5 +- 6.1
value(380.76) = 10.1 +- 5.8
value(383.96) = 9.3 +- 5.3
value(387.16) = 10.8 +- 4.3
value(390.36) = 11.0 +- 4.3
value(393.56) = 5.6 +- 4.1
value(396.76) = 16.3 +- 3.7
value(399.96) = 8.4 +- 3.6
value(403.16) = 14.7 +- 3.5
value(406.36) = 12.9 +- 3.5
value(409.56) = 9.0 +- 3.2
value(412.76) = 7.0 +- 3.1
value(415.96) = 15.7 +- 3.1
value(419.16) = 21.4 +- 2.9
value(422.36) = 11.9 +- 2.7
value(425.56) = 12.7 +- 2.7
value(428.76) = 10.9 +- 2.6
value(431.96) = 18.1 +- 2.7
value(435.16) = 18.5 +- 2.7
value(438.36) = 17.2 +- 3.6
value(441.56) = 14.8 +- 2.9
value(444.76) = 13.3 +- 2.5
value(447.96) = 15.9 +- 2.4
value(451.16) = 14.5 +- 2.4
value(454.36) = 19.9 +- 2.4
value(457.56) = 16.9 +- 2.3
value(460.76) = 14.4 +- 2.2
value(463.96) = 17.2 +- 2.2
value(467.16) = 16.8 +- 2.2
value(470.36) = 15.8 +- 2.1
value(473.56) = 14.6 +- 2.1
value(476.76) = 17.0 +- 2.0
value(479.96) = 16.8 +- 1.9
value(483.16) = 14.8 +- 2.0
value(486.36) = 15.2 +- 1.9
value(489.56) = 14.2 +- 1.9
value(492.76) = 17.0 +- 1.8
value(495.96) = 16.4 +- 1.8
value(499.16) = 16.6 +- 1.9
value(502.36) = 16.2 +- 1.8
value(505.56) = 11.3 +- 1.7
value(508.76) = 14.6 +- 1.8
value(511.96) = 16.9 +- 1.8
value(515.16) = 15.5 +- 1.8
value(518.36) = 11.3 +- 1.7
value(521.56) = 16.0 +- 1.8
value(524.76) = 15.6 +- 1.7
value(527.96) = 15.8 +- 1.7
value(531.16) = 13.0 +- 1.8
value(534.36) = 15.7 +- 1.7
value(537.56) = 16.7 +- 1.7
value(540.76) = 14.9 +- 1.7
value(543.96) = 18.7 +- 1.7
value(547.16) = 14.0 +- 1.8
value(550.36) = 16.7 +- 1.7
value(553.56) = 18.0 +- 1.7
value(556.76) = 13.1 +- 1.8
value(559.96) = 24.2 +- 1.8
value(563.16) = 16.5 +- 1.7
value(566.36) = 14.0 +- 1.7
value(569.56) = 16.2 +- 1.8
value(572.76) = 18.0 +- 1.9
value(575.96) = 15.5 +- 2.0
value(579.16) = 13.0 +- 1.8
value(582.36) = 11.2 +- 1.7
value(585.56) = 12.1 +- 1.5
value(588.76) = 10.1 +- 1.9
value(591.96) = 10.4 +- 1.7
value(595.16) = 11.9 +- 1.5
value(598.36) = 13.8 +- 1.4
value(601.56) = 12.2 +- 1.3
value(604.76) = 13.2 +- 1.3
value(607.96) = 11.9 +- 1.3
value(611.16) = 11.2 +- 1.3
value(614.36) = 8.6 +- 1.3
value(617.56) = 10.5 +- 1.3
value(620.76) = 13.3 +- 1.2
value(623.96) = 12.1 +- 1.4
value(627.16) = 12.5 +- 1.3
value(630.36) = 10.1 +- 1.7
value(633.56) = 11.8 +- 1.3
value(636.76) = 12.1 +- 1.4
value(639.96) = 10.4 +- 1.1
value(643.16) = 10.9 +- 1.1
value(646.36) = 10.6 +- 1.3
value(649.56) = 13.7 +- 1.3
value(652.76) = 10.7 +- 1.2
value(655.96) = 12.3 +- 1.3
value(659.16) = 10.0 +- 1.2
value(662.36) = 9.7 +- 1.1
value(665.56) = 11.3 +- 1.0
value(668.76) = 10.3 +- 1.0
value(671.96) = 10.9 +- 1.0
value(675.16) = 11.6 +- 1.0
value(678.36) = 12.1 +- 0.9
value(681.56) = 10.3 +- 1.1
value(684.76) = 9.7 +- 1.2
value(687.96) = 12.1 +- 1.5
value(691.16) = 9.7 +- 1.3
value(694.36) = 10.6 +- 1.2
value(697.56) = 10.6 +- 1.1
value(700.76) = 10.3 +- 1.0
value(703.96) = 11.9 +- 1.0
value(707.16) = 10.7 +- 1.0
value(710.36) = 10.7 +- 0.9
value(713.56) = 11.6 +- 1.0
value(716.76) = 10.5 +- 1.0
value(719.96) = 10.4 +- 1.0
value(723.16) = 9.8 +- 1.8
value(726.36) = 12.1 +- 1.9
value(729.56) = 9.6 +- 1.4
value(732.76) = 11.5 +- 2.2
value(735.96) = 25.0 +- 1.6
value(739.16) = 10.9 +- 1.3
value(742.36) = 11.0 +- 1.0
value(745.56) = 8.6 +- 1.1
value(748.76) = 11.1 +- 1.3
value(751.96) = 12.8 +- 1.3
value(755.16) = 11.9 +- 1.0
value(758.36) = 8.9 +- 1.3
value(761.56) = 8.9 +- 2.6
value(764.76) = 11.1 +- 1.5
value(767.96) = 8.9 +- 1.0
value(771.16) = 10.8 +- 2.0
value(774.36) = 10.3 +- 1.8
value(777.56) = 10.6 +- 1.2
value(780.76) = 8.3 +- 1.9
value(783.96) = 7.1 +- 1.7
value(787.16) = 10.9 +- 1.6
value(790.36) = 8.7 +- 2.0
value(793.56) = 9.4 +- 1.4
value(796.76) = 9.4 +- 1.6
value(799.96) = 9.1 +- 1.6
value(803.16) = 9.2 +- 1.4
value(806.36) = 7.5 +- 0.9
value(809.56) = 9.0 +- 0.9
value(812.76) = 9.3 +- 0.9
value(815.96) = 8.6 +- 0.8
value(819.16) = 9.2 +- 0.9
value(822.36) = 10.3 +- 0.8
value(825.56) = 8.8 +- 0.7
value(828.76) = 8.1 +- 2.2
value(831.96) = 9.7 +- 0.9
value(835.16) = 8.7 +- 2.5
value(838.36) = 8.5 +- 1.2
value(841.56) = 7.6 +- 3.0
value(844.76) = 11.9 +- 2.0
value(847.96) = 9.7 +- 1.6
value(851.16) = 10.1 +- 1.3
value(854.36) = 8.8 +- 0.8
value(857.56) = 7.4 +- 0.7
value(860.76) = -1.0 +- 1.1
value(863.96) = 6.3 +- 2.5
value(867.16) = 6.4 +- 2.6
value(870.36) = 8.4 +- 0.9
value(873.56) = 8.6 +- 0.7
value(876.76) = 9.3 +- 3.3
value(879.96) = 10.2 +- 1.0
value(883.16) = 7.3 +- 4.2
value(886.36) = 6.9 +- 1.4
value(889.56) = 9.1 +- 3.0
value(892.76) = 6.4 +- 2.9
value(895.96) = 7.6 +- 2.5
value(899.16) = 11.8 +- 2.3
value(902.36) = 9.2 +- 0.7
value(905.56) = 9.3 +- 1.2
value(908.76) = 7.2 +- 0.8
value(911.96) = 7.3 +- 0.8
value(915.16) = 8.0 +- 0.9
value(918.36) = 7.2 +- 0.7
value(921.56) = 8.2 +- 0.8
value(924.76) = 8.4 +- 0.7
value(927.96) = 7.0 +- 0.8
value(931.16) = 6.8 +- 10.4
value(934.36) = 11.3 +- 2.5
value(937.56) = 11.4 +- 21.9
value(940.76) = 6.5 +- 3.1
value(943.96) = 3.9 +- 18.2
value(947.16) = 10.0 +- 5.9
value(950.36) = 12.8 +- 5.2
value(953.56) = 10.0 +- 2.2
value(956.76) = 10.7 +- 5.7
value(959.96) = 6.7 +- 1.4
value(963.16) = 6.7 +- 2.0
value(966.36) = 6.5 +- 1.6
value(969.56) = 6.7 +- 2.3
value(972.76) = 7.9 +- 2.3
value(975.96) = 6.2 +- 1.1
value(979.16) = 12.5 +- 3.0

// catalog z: 0.12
